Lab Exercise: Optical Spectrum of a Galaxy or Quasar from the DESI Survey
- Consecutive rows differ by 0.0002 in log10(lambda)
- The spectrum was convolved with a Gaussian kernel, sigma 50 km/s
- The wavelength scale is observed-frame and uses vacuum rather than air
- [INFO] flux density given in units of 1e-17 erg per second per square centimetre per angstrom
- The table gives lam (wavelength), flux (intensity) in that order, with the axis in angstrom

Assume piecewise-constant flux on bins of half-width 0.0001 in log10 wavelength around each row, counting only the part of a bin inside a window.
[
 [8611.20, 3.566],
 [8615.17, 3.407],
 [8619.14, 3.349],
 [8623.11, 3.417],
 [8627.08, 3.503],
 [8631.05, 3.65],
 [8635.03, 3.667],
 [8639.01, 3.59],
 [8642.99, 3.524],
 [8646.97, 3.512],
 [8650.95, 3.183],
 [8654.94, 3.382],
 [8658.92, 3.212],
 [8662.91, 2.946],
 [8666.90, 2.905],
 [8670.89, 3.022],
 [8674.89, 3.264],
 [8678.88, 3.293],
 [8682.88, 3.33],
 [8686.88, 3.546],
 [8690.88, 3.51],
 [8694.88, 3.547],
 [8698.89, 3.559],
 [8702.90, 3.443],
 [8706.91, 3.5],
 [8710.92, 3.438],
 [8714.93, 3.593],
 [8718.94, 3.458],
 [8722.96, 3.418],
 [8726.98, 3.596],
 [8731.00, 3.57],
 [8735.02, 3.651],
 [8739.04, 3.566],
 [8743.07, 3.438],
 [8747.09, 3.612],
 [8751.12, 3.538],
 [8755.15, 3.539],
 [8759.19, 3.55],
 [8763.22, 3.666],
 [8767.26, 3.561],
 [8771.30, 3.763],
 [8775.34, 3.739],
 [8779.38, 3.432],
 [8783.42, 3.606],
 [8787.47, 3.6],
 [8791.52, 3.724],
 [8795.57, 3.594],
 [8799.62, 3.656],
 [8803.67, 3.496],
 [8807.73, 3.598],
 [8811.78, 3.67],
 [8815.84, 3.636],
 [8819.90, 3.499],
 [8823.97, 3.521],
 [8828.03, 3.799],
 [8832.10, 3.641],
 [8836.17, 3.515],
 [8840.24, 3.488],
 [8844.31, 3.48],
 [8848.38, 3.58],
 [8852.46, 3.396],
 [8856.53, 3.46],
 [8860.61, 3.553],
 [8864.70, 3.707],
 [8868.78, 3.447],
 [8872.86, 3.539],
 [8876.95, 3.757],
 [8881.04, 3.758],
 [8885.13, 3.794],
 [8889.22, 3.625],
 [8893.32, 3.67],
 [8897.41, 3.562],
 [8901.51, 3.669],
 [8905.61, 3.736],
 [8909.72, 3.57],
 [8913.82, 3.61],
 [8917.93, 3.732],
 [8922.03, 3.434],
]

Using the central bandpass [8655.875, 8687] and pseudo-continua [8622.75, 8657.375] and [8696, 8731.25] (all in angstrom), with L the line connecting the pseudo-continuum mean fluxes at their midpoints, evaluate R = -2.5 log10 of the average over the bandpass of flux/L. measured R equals 0.11 mag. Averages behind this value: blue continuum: 3.49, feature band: 3.18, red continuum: 3.51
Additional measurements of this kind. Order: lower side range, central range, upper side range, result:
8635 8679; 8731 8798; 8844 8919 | -0.050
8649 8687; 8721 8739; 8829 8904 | -0.077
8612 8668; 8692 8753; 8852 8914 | -0.019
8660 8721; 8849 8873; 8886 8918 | 0.022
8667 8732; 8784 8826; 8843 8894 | -0.020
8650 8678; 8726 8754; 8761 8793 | -0.030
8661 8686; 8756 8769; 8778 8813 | -0.034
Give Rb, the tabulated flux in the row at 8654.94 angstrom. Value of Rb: 3.382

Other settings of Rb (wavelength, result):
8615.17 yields 3.407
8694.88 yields 3.547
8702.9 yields 3.443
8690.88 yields 3.51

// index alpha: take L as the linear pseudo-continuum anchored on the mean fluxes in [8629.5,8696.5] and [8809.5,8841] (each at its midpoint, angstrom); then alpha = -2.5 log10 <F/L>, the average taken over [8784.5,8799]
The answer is -0.03 mag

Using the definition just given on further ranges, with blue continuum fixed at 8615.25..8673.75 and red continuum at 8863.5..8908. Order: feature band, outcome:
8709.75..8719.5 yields -0.022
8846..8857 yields 0.040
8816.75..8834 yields -0.010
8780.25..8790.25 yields -0.019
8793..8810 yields -0.013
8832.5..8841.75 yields 0.021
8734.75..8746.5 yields -0.023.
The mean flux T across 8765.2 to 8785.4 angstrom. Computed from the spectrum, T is 3.62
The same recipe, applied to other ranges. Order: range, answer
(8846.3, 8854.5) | 3.49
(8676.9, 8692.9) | 3.42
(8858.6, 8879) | 3.6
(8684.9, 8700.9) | 3.54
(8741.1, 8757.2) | 3.53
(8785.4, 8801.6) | 3.64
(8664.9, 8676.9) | 3.06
